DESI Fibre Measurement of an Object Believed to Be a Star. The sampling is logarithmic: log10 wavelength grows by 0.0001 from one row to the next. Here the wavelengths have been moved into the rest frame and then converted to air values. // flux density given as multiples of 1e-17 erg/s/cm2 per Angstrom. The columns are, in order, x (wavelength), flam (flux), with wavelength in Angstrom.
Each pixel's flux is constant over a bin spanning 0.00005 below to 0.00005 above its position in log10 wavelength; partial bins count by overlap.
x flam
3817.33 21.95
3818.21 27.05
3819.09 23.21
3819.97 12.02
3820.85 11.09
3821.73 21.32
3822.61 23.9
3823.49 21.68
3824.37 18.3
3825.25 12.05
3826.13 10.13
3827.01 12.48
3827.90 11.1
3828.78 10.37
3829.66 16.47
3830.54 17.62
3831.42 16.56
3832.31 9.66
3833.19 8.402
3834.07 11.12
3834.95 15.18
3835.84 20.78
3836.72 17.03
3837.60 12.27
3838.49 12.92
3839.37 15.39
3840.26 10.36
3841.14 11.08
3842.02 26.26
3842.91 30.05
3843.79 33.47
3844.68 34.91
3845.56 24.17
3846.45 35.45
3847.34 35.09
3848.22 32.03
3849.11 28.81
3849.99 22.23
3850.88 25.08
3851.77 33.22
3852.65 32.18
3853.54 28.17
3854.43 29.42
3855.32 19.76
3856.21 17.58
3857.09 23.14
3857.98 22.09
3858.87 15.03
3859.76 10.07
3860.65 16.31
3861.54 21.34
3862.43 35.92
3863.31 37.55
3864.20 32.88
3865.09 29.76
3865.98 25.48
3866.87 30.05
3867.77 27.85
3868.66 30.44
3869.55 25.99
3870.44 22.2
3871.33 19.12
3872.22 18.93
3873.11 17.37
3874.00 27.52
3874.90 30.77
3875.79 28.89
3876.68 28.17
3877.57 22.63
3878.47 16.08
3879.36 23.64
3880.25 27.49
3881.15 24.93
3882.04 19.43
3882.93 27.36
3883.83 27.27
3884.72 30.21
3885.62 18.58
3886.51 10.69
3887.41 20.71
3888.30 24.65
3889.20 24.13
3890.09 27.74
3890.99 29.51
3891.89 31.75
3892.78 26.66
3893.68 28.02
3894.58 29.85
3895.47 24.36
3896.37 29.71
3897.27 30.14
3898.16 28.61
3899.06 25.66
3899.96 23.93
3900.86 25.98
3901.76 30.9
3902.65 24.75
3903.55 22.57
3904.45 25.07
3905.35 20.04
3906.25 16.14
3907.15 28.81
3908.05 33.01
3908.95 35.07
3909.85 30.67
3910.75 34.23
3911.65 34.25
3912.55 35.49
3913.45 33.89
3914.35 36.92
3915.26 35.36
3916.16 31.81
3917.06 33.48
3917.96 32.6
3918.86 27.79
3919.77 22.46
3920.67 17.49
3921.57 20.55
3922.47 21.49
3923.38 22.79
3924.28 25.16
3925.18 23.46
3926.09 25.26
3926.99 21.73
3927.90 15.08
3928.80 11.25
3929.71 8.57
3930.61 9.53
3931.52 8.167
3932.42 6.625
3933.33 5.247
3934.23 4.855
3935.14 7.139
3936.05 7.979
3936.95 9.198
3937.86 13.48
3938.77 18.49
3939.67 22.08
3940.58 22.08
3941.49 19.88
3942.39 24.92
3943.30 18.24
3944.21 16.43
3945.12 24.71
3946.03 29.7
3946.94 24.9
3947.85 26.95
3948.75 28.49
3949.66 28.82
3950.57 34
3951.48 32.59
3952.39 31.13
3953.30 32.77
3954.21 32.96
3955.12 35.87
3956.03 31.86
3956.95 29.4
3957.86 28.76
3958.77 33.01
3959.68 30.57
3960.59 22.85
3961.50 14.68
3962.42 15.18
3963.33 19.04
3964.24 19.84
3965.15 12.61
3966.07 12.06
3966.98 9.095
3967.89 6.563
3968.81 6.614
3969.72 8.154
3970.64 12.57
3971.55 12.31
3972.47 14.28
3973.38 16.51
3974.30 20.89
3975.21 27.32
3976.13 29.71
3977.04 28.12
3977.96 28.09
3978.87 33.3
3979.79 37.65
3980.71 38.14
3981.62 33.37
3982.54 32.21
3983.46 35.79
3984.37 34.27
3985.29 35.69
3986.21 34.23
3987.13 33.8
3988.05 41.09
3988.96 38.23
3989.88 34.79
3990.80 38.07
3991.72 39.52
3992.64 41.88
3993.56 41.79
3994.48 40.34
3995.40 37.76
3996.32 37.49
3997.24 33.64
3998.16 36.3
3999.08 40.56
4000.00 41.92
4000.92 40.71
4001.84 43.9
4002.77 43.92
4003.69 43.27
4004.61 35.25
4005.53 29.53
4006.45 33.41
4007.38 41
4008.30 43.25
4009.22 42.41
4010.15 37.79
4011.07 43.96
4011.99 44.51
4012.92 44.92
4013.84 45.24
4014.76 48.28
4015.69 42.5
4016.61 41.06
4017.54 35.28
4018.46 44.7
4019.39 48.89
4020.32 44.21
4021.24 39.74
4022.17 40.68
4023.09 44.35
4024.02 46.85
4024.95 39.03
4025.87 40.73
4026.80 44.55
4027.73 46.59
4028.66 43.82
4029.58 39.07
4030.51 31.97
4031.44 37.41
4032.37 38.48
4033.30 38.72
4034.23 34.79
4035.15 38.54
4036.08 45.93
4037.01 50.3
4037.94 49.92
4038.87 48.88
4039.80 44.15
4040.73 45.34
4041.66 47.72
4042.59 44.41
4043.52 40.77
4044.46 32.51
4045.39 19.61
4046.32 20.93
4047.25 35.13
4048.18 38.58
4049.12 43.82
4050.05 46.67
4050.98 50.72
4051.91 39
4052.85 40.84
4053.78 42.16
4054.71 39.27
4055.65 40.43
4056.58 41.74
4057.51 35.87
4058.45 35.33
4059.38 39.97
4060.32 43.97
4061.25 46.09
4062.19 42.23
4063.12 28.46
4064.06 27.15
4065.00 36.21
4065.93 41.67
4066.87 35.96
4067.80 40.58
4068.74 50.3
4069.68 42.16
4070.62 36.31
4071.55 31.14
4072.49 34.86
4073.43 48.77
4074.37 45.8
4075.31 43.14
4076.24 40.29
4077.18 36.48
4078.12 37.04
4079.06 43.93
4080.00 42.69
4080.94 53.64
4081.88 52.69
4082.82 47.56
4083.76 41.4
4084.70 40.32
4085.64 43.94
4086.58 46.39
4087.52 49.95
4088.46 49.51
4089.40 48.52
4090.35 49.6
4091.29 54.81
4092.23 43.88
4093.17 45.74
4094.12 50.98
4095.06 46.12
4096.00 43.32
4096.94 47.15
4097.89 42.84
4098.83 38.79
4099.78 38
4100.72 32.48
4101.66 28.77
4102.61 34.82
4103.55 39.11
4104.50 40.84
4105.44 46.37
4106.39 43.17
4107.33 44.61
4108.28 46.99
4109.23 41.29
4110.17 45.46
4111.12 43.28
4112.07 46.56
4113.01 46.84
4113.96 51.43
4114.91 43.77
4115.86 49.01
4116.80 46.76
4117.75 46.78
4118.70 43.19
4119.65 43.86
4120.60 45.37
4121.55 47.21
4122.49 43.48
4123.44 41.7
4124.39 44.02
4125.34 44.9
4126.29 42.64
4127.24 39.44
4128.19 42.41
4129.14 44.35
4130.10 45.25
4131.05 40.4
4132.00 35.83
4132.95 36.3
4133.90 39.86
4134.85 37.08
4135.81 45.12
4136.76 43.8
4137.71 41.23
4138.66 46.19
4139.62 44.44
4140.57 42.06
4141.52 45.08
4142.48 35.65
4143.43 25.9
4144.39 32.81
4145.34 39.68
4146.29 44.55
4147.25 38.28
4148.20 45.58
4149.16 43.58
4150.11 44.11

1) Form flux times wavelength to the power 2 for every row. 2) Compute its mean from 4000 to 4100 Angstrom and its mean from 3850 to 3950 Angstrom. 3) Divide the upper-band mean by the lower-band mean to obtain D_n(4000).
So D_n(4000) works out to 1.9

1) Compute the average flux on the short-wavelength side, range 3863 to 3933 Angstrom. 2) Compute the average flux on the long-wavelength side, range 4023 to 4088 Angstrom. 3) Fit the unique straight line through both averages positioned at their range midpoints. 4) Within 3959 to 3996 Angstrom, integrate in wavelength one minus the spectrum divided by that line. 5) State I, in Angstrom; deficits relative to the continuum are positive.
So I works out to 7.43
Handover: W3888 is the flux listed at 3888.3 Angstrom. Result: 24.65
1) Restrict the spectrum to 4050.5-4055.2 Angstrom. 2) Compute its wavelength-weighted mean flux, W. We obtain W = 42.4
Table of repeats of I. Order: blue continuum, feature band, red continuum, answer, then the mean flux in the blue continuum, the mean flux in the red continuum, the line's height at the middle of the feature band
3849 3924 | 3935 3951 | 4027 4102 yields 5.1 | 26.2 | 41.6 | 31.1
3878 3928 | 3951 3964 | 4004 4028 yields 2.3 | 26.4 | 41.8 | 33.9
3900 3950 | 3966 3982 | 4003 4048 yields 5.5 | 22.6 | 40.8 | 31.5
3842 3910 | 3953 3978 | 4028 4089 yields 9.3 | 26.1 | 41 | 33.4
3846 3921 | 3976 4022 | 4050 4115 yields -3.7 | 26.7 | 42.5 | 35.9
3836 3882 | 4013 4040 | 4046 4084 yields -3.6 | 24.6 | 40.6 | 37.6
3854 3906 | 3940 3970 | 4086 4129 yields 7.6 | 24.9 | 44.3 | 31.3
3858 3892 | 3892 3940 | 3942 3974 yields 0.8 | 24.6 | 22.2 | 23.4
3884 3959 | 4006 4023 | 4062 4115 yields -3.8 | 24.4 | 42.7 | 34.6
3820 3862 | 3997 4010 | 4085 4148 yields -2.2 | 20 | 43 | 33.6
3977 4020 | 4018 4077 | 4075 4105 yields 1.1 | 38.9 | 43.6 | 41.4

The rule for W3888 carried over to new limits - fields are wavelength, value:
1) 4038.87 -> 48.88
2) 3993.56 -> 41.79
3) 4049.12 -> 43.82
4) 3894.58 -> 29.85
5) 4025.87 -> 40.73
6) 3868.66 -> 30.44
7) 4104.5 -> 40.84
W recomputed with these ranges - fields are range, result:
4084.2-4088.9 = 46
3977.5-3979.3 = 30.7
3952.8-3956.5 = 33.3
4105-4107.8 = 44.7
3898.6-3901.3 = 25.1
